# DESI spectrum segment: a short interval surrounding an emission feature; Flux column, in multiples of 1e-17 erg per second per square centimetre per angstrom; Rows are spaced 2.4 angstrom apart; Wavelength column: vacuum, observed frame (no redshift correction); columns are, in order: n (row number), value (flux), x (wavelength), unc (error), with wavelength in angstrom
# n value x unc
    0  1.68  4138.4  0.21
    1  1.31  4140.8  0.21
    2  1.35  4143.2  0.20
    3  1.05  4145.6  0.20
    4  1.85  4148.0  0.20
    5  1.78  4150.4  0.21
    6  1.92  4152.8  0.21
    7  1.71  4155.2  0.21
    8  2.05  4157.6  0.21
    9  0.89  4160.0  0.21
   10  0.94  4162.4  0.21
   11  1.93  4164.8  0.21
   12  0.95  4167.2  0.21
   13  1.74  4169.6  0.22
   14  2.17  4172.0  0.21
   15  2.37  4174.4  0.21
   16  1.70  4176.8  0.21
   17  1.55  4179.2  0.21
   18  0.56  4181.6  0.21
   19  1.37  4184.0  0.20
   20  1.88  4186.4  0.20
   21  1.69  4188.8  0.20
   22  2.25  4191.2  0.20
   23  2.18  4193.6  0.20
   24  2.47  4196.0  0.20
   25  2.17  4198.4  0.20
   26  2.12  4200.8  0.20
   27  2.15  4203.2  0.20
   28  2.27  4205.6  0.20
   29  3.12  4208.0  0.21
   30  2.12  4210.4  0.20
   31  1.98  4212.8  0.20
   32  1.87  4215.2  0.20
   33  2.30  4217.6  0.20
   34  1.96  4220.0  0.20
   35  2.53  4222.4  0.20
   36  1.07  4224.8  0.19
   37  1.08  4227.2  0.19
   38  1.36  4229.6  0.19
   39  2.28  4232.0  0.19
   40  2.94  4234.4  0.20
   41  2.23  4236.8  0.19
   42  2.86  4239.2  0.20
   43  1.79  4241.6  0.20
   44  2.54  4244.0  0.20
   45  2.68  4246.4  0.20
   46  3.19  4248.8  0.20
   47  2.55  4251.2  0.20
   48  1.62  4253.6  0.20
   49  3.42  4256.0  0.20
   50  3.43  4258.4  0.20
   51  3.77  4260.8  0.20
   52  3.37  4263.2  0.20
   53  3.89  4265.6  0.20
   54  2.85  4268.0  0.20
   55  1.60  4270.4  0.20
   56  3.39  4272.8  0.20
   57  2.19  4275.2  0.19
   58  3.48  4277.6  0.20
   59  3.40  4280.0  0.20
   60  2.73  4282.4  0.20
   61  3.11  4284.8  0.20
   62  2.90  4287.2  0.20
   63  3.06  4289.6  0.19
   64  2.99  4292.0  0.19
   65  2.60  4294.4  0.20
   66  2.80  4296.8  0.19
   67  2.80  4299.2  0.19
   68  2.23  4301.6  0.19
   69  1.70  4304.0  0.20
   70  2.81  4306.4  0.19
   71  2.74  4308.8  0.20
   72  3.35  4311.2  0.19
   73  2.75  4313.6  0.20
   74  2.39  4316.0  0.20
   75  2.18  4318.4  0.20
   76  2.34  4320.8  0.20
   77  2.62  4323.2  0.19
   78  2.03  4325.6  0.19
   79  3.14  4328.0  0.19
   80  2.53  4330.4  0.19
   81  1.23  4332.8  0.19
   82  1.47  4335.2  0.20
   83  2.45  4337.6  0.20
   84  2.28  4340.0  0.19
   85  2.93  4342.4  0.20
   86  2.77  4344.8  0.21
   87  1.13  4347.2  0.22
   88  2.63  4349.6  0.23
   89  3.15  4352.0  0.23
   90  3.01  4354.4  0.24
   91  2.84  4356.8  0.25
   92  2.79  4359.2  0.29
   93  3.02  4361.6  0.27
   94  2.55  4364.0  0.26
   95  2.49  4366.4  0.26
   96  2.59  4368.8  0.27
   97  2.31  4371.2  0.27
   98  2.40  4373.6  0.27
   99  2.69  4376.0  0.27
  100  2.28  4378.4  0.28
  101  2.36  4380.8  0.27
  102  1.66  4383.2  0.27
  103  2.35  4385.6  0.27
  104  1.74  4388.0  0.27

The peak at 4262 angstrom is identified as Lyman alpha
